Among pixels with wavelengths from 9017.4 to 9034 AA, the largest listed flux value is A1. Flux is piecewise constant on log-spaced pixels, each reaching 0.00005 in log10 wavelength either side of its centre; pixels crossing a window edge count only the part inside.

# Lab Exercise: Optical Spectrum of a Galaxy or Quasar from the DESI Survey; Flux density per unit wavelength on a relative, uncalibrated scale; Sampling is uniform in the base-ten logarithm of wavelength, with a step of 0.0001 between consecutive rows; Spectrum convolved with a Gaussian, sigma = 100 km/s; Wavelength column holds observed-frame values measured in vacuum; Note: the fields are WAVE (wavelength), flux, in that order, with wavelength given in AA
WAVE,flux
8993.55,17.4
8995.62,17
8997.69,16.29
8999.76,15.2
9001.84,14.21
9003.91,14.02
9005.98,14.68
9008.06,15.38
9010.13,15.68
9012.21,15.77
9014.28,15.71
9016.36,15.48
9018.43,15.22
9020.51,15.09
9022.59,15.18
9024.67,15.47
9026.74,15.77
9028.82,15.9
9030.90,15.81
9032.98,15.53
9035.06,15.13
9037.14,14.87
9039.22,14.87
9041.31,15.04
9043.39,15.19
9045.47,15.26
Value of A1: 15.9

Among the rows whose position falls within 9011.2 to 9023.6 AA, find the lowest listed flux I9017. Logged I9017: 15.09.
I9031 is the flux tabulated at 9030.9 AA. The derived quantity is 15.81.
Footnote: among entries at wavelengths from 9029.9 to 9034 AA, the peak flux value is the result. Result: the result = 15.81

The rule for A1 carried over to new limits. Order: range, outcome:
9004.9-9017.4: 15.77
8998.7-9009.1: 15.38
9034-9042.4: 15.13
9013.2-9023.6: 15.71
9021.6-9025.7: 15.47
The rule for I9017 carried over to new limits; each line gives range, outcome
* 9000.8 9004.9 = 14.02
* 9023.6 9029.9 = 15.47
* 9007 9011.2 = 15.38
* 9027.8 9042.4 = 14.87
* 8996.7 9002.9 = 14.21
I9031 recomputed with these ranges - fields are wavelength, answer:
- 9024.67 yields 15.47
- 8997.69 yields 16.29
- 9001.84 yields 14.21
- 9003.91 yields 14.02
